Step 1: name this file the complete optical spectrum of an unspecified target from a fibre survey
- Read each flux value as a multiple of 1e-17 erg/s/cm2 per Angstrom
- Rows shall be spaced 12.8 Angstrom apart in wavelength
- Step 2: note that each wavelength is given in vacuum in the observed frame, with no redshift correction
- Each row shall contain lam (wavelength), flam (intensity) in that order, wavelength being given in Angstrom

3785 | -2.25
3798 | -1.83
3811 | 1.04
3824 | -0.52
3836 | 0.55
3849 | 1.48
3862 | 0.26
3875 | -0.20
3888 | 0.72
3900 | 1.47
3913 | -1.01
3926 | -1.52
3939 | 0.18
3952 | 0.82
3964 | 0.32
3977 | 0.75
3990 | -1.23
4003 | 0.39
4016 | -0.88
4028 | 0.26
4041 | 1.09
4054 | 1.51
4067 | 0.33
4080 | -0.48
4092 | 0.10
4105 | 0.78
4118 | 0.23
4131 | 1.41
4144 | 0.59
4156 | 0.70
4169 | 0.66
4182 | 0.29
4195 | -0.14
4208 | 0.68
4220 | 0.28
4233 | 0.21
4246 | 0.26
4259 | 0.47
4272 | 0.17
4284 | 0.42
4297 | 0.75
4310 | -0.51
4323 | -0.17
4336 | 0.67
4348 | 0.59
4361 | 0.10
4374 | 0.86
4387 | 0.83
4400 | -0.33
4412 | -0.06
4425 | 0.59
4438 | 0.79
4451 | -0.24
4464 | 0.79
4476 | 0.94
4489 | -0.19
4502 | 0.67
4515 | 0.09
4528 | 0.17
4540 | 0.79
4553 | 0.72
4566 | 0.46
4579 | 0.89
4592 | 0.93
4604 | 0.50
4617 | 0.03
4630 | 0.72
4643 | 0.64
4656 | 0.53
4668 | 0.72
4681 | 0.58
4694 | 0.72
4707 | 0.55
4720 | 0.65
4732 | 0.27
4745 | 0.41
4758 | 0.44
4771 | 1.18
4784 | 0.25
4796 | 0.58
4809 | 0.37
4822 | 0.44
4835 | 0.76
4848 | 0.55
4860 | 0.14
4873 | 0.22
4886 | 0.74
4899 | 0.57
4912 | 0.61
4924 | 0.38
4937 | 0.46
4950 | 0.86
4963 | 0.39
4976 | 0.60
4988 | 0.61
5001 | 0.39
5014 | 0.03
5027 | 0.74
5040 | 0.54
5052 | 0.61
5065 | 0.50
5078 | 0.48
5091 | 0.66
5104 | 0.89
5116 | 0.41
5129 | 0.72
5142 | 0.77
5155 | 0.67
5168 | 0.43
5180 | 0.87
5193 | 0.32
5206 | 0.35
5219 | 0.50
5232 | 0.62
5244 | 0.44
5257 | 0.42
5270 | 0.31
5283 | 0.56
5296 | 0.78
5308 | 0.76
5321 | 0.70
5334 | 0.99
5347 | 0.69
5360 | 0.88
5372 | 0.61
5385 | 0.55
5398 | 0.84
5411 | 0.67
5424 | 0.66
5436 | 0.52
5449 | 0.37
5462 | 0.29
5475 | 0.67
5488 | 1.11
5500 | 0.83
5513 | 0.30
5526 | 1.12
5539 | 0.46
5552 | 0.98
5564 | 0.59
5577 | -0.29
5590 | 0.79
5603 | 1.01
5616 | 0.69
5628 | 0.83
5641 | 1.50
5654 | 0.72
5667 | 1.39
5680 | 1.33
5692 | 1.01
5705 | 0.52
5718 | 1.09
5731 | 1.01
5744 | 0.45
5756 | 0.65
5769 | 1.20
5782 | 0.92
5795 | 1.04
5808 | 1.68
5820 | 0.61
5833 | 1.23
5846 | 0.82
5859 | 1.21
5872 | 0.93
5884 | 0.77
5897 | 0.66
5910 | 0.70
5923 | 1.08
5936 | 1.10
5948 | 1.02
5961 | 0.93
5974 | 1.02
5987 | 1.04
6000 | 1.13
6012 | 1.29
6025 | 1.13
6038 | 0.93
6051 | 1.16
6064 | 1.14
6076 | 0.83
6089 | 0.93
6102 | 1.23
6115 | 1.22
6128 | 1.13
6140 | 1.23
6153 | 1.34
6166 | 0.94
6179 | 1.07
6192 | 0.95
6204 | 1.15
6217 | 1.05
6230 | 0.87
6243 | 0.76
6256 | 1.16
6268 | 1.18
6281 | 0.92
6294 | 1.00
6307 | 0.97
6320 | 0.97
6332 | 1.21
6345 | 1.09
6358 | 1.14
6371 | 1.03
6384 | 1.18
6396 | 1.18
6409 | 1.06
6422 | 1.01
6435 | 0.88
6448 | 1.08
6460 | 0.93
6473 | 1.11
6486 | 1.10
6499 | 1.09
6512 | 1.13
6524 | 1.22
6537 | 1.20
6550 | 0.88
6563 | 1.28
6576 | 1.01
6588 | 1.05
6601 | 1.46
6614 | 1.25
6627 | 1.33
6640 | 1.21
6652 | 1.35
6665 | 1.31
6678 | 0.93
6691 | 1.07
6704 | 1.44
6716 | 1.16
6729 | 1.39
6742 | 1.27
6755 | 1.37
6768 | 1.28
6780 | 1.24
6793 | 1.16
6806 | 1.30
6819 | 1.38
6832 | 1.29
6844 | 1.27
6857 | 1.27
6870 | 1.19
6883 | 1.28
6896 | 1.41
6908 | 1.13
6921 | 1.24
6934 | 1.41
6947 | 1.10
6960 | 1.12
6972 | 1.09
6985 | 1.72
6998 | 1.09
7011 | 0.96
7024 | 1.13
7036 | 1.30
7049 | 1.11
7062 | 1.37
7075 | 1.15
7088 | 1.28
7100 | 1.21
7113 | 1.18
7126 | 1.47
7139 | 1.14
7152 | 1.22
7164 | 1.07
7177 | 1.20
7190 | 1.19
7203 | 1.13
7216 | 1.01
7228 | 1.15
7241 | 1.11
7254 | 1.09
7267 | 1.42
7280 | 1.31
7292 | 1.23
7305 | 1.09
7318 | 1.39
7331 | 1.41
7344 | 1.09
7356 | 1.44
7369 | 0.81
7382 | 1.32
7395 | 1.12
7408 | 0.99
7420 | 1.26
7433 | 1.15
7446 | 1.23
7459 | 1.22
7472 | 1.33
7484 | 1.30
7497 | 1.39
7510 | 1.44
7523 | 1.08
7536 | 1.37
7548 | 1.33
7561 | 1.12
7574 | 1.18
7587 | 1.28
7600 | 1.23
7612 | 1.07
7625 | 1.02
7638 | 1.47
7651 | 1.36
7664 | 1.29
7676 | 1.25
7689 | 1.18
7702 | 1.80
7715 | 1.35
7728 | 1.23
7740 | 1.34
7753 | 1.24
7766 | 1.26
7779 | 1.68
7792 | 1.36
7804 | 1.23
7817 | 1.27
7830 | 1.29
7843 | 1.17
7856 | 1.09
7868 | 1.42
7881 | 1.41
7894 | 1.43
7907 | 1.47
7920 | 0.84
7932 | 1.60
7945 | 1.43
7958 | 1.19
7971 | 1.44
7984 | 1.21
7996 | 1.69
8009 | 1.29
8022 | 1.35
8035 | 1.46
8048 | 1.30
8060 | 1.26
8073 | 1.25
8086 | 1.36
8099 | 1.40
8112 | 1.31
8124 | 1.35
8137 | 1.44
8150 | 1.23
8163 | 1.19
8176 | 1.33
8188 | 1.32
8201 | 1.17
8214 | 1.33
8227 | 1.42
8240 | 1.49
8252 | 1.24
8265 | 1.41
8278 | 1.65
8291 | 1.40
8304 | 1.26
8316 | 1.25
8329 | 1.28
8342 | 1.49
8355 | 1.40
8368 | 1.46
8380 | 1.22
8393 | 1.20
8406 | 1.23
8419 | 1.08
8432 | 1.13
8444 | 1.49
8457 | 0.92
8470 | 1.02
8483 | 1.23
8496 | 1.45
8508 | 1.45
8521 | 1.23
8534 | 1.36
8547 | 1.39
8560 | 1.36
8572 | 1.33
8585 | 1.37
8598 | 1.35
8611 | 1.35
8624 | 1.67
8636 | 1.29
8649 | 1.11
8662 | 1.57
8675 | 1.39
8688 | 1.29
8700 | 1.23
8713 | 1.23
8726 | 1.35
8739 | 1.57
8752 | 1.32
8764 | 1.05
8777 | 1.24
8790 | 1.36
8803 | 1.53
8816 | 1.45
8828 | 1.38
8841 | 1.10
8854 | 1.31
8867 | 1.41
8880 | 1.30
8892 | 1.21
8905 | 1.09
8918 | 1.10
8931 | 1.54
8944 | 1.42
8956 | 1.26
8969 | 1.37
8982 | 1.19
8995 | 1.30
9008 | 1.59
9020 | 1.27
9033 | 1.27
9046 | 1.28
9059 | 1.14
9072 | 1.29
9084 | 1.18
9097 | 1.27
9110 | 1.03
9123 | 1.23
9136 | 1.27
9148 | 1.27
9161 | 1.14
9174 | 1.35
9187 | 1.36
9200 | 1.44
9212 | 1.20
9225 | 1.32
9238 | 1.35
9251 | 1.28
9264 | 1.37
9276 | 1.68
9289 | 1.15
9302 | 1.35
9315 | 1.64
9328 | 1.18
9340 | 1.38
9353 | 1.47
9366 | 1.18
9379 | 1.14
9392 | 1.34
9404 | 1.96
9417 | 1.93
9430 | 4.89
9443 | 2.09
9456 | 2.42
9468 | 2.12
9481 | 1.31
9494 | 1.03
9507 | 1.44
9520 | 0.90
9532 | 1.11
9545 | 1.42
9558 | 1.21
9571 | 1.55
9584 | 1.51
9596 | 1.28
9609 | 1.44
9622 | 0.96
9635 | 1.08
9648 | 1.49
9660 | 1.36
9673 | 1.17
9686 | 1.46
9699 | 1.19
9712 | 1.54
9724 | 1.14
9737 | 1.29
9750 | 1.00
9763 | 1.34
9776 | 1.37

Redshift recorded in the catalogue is 0.437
